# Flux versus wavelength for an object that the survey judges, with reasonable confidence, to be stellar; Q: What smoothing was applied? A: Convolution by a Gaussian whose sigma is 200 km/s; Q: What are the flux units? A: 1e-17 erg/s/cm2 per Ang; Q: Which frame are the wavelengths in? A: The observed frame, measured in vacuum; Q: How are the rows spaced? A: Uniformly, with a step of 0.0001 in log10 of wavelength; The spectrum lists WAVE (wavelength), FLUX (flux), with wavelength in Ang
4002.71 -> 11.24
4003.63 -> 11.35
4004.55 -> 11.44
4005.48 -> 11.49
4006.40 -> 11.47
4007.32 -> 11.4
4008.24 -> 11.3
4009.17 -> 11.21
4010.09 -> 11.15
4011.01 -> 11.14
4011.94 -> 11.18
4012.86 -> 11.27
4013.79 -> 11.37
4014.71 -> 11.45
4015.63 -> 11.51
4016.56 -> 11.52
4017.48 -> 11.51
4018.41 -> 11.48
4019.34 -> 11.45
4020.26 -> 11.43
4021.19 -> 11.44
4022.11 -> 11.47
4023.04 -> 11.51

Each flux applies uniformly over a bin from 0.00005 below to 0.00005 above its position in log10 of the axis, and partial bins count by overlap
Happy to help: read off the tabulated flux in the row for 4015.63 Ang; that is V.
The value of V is 11.51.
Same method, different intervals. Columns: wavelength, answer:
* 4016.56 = 11.52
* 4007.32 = 11.4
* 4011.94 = 11.18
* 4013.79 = 11.37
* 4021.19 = 11.44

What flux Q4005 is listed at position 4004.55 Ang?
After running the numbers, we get 11.44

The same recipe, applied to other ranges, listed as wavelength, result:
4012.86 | 11.27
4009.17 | 11.21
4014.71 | 11.45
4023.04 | 11.51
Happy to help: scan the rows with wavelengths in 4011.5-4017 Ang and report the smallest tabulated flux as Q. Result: 11.18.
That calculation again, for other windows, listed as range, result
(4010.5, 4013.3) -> 11.14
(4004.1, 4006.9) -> 11.44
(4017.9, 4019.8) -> 11.45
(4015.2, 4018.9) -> 11.48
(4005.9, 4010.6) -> 11.15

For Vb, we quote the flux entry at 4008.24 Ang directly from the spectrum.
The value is 11.3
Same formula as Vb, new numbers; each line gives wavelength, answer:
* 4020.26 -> 11.43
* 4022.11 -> 11.47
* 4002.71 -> 11.24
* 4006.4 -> 11.47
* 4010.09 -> 11.15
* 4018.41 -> 11.48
